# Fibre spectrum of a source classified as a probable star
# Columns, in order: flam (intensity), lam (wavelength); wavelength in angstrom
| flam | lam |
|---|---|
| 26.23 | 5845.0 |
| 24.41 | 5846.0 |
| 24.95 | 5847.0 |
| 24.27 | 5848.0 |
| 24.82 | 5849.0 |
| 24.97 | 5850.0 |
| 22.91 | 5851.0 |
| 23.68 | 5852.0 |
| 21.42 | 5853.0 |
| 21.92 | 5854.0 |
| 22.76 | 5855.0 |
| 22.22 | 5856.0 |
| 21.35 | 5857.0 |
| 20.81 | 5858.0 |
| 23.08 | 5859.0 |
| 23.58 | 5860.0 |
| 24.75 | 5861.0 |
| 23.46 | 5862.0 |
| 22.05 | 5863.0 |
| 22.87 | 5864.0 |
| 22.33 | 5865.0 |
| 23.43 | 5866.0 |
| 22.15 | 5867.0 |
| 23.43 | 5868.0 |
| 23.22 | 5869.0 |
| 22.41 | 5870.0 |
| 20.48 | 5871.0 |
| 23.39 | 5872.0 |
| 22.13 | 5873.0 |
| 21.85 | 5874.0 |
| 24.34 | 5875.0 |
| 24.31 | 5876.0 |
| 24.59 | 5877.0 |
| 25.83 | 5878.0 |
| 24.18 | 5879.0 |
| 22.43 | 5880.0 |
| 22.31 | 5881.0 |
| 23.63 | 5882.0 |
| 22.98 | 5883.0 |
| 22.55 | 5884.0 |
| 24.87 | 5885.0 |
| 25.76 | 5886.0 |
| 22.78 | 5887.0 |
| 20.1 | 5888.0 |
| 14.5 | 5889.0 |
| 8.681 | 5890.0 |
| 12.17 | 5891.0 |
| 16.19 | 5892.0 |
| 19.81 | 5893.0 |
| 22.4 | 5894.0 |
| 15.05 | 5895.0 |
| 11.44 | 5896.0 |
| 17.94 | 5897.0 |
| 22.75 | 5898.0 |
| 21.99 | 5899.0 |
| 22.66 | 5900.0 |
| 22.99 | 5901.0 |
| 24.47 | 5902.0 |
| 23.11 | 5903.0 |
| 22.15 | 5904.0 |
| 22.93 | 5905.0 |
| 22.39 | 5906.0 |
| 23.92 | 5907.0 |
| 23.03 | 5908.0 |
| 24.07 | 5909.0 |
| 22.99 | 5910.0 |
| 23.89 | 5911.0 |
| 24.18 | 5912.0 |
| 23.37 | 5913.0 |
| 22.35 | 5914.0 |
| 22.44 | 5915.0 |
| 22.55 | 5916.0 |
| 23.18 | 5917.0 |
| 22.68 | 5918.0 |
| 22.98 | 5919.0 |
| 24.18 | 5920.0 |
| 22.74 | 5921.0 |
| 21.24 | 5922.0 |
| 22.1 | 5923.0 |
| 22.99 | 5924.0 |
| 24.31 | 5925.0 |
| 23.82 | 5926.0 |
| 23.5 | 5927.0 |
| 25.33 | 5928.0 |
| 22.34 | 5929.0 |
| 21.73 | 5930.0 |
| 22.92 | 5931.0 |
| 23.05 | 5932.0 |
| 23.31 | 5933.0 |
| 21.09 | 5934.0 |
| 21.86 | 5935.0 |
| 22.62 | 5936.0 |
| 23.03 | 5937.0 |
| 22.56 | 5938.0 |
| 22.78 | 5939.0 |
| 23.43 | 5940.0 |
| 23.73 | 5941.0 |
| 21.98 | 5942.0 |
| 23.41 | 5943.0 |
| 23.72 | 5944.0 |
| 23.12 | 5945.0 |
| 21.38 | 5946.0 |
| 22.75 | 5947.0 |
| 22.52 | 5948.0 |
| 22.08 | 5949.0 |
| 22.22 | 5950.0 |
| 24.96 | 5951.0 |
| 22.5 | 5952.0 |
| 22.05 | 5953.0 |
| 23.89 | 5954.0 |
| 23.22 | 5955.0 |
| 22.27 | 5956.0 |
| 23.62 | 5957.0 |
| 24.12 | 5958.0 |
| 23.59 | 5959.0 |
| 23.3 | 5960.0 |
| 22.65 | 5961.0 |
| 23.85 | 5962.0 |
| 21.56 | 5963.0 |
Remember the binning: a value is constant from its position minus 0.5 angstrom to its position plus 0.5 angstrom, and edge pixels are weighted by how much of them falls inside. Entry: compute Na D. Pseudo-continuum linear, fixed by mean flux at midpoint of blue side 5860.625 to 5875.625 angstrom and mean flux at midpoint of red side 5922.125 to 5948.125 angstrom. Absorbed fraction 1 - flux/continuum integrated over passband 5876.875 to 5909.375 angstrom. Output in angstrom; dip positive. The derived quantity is 2.53 angstrom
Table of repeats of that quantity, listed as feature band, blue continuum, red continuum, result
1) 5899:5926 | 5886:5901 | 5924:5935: -3.1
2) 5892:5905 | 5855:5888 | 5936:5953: 1.4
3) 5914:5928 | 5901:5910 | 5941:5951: 0.0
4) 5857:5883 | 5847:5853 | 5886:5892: -3.9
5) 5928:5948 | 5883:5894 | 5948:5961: -0.6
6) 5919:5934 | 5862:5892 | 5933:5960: -0.3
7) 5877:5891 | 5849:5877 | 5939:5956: 0.9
